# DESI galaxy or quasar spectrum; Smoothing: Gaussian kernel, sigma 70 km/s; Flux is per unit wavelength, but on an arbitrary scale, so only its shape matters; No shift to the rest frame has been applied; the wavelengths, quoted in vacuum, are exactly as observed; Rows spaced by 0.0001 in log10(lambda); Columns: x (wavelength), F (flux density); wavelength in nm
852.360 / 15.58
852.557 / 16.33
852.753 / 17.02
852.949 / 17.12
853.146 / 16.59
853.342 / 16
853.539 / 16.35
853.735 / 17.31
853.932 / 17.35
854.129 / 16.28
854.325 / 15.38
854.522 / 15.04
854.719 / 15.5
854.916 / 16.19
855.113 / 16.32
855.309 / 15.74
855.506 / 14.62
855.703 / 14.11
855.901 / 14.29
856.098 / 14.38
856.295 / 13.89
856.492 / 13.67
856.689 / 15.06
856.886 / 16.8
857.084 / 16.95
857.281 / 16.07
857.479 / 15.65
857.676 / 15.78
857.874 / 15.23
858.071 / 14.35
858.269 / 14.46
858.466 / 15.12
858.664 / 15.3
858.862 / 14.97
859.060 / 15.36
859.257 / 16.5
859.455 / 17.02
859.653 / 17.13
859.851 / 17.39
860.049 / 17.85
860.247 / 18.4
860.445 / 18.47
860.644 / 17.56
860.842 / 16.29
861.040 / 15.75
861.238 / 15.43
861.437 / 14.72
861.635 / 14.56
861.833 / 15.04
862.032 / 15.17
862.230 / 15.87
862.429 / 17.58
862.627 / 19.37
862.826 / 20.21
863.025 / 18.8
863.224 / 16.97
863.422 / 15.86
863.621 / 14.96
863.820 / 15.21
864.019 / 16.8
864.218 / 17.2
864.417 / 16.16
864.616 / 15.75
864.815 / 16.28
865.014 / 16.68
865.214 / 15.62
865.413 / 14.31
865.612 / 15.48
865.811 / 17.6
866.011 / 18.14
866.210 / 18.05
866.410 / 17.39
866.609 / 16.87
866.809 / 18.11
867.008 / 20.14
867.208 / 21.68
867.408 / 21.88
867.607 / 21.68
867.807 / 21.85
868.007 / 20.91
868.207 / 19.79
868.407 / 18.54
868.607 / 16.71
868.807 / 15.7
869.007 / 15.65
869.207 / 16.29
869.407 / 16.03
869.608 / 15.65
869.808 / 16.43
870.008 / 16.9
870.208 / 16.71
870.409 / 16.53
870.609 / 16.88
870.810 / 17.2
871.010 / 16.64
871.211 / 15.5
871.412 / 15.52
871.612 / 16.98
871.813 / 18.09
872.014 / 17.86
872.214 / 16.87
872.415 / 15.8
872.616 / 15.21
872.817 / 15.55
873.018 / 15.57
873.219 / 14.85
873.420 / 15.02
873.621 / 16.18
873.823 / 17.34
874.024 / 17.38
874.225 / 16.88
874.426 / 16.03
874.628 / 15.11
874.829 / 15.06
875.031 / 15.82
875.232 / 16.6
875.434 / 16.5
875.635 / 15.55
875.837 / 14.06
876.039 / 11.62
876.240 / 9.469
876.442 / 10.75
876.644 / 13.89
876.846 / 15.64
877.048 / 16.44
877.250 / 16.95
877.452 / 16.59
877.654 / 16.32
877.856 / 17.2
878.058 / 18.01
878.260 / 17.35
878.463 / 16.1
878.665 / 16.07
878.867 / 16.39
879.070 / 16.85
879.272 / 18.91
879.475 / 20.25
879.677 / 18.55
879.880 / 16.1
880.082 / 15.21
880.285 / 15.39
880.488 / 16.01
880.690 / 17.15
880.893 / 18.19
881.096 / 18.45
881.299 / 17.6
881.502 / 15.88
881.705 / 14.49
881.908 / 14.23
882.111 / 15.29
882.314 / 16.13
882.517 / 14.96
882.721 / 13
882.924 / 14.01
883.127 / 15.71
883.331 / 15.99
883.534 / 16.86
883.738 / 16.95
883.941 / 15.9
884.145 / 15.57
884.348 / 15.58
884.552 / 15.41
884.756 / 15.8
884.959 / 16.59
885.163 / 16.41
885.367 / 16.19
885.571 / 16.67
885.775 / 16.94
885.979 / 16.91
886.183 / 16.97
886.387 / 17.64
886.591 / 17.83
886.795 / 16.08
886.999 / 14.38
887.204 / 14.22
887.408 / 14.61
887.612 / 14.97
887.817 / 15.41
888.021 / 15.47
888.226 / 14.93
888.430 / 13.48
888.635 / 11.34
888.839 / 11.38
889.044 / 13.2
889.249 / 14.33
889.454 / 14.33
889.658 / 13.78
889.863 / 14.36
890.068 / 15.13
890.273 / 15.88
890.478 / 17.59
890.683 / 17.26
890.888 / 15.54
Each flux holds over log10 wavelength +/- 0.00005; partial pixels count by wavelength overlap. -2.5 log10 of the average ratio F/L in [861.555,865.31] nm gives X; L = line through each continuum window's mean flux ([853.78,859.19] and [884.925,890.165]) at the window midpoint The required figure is -0.08 mag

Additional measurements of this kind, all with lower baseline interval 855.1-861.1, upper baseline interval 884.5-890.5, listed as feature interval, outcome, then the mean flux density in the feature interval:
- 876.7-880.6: -0.10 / 16.8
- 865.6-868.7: -0.22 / 19.2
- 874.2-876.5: 0.08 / 14.4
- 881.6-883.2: 0.05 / 14.7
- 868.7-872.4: -0.06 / 16.5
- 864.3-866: -0.03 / 16.1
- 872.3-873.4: 0.01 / 15.4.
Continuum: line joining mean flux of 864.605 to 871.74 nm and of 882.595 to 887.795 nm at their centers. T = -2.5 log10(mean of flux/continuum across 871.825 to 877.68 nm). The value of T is 0.10 mag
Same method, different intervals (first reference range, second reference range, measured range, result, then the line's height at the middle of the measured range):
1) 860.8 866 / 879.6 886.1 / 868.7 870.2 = 0.01 mag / 16.2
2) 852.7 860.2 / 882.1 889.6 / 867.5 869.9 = -0.15 mag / 15.6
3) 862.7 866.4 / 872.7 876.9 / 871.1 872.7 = -0.07 mag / 15.5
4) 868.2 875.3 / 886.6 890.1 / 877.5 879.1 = -0.08 mag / 15.5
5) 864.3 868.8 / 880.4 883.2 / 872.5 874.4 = 0.07 mag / 17.1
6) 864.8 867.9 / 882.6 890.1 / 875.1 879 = 0.09 mag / 16.7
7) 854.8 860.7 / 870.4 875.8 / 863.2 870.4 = -0.09 mag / 16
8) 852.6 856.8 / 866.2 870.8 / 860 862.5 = 0.03 mag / 16.8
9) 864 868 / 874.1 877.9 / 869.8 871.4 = 0.01 mag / 16.6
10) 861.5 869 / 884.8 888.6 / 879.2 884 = -0.01 mag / 16.2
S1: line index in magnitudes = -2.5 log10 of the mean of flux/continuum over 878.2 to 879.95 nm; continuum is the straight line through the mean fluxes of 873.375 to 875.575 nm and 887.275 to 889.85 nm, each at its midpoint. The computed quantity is -0.129 mag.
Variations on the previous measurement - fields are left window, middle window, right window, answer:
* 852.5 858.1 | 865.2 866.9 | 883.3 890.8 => -0.085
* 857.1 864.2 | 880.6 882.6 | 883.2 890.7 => -0.042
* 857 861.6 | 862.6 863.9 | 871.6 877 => -0.086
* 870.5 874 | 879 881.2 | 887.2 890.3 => -0.140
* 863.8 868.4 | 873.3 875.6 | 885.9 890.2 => 0.044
